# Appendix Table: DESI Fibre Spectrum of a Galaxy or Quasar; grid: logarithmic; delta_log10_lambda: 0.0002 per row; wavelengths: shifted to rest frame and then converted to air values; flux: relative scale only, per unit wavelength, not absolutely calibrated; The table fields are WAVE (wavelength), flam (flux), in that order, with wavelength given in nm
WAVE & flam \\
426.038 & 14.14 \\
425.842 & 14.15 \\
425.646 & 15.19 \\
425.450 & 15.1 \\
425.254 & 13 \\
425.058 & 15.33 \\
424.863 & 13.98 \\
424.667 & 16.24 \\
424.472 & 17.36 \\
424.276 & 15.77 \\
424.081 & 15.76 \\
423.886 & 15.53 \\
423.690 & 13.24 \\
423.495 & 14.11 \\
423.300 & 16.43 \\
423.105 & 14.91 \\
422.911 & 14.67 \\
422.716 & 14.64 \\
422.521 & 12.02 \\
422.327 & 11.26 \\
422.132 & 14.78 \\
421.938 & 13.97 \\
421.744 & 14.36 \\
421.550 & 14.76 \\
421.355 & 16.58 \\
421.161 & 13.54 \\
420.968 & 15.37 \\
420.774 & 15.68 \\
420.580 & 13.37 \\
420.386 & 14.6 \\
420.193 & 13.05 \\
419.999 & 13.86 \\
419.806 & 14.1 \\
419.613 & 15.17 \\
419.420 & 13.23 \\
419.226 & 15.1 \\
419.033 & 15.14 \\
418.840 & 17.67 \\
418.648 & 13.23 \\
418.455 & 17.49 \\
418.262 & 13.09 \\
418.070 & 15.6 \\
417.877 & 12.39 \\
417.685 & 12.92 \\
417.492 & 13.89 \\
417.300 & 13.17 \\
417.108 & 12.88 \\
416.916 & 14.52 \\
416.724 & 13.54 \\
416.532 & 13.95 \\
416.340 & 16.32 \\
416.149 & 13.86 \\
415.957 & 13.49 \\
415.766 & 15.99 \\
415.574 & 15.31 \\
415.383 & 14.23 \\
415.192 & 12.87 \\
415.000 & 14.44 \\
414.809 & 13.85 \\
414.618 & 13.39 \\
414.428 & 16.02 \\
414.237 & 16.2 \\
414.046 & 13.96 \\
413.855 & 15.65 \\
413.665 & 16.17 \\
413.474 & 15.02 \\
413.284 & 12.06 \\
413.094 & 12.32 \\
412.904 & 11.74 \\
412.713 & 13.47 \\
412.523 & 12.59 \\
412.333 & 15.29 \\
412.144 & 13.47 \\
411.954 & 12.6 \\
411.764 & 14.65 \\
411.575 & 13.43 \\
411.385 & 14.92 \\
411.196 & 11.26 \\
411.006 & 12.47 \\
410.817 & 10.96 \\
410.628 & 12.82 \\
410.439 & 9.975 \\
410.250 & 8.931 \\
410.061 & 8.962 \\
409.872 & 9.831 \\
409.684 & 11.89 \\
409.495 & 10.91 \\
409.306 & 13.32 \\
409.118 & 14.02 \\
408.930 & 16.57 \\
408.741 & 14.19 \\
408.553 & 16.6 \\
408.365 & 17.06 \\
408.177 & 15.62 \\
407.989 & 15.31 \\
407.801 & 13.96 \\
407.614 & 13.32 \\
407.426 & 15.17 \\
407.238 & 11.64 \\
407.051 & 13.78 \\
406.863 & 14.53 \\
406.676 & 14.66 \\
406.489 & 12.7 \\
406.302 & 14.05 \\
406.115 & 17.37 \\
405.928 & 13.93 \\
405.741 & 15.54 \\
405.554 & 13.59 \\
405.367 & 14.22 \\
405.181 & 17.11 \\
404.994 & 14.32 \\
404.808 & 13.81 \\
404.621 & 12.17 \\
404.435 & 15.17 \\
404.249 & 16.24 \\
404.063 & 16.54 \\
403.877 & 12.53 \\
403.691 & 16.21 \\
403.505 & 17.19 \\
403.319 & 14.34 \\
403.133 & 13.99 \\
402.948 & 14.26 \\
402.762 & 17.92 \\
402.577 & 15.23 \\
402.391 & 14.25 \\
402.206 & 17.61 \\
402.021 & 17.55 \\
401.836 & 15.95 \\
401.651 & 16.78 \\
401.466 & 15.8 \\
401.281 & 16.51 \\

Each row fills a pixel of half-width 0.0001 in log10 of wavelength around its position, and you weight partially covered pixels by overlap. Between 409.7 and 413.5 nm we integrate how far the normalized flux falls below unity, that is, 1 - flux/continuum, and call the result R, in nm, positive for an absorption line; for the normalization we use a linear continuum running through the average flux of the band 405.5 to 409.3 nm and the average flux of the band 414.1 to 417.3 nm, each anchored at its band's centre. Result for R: 0.585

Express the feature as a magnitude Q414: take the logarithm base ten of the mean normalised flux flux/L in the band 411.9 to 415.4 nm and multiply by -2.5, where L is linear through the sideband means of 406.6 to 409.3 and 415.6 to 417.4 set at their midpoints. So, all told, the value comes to 0.03 mag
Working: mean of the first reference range 14.7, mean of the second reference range 14.2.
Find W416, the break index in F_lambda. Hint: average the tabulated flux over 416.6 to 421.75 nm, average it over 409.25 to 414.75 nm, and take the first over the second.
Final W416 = 1.1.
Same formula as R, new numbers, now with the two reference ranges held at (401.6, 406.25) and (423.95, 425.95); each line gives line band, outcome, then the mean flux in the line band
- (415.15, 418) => 0.23 nm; 14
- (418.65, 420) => 0.03 nm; 14.9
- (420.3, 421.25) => 0.04 nm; 14.5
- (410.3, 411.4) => 0.26 nm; 11.7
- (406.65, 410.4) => 0.46 nm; 13.4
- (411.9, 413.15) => 0.18 nm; 13.1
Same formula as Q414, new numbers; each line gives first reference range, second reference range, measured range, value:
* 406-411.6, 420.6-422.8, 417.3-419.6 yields -0.04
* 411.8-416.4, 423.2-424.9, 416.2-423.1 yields 0.04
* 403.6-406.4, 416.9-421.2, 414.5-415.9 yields 0.01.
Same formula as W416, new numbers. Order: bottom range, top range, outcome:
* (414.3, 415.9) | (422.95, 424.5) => 1.05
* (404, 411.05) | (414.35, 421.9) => 1.05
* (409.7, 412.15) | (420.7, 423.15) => 1.21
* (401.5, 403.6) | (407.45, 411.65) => 0.82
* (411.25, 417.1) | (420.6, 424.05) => 1.02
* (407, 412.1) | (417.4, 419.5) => 1.11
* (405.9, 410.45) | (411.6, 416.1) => 1.04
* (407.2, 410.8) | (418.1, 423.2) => 1.10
